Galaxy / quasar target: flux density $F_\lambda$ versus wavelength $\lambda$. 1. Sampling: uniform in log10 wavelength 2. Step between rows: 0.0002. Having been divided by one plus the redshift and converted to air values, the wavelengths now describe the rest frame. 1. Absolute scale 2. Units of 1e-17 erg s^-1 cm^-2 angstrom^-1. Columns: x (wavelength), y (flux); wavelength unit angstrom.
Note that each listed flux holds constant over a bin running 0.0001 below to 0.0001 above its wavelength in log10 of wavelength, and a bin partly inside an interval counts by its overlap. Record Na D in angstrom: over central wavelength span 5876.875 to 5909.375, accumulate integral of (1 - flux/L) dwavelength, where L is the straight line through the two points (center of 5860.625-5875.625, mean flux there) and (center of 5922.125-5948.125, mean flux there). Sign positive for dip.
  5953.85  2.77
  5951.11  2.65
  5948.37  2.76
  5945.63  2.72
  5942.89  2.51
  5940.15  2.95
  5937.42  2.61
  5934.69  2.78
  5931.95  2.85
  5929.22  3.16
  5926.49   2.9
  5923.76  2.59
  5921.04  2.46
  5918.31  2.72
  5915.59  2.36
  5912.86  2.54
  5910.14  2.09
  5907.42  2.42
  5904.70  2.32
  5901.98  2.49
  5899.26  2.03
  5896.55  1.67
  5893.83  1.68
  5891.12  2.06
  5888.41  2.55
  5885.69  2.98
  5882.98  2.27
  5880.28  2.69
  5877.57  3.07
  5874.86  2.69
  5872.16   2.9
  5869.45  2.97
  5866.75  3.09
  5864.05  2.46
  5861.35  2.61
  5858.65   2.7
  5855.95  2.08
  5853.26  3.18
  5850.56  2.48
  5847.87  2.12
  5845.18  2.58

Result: 5.3 angstrom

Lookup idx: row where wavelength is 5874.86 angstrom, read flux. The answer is 2.69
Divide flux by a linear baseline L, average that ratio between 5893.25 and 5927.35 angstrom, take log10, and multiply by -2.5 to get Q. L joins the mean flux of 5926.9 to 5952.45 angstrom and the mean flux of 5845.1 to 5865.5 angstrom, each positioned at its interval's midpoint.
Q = 0.16 mag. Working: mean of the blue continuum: 2.53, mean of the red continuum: 2.78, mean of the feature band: 2.34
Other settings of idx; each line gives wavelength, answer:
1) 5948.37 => 2.76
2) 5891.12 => 2.06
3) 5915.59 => 2.36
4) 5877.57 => 3.07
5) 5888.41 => 2.55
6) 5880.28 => 2.69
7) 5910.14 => 2.09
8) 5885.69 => 2.98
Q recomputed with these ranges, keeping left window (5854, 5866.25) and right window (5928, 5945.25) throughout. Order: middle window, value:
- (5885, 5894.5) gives 0.14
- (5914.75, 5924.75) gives 0.08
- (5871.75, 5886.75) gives -0.06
